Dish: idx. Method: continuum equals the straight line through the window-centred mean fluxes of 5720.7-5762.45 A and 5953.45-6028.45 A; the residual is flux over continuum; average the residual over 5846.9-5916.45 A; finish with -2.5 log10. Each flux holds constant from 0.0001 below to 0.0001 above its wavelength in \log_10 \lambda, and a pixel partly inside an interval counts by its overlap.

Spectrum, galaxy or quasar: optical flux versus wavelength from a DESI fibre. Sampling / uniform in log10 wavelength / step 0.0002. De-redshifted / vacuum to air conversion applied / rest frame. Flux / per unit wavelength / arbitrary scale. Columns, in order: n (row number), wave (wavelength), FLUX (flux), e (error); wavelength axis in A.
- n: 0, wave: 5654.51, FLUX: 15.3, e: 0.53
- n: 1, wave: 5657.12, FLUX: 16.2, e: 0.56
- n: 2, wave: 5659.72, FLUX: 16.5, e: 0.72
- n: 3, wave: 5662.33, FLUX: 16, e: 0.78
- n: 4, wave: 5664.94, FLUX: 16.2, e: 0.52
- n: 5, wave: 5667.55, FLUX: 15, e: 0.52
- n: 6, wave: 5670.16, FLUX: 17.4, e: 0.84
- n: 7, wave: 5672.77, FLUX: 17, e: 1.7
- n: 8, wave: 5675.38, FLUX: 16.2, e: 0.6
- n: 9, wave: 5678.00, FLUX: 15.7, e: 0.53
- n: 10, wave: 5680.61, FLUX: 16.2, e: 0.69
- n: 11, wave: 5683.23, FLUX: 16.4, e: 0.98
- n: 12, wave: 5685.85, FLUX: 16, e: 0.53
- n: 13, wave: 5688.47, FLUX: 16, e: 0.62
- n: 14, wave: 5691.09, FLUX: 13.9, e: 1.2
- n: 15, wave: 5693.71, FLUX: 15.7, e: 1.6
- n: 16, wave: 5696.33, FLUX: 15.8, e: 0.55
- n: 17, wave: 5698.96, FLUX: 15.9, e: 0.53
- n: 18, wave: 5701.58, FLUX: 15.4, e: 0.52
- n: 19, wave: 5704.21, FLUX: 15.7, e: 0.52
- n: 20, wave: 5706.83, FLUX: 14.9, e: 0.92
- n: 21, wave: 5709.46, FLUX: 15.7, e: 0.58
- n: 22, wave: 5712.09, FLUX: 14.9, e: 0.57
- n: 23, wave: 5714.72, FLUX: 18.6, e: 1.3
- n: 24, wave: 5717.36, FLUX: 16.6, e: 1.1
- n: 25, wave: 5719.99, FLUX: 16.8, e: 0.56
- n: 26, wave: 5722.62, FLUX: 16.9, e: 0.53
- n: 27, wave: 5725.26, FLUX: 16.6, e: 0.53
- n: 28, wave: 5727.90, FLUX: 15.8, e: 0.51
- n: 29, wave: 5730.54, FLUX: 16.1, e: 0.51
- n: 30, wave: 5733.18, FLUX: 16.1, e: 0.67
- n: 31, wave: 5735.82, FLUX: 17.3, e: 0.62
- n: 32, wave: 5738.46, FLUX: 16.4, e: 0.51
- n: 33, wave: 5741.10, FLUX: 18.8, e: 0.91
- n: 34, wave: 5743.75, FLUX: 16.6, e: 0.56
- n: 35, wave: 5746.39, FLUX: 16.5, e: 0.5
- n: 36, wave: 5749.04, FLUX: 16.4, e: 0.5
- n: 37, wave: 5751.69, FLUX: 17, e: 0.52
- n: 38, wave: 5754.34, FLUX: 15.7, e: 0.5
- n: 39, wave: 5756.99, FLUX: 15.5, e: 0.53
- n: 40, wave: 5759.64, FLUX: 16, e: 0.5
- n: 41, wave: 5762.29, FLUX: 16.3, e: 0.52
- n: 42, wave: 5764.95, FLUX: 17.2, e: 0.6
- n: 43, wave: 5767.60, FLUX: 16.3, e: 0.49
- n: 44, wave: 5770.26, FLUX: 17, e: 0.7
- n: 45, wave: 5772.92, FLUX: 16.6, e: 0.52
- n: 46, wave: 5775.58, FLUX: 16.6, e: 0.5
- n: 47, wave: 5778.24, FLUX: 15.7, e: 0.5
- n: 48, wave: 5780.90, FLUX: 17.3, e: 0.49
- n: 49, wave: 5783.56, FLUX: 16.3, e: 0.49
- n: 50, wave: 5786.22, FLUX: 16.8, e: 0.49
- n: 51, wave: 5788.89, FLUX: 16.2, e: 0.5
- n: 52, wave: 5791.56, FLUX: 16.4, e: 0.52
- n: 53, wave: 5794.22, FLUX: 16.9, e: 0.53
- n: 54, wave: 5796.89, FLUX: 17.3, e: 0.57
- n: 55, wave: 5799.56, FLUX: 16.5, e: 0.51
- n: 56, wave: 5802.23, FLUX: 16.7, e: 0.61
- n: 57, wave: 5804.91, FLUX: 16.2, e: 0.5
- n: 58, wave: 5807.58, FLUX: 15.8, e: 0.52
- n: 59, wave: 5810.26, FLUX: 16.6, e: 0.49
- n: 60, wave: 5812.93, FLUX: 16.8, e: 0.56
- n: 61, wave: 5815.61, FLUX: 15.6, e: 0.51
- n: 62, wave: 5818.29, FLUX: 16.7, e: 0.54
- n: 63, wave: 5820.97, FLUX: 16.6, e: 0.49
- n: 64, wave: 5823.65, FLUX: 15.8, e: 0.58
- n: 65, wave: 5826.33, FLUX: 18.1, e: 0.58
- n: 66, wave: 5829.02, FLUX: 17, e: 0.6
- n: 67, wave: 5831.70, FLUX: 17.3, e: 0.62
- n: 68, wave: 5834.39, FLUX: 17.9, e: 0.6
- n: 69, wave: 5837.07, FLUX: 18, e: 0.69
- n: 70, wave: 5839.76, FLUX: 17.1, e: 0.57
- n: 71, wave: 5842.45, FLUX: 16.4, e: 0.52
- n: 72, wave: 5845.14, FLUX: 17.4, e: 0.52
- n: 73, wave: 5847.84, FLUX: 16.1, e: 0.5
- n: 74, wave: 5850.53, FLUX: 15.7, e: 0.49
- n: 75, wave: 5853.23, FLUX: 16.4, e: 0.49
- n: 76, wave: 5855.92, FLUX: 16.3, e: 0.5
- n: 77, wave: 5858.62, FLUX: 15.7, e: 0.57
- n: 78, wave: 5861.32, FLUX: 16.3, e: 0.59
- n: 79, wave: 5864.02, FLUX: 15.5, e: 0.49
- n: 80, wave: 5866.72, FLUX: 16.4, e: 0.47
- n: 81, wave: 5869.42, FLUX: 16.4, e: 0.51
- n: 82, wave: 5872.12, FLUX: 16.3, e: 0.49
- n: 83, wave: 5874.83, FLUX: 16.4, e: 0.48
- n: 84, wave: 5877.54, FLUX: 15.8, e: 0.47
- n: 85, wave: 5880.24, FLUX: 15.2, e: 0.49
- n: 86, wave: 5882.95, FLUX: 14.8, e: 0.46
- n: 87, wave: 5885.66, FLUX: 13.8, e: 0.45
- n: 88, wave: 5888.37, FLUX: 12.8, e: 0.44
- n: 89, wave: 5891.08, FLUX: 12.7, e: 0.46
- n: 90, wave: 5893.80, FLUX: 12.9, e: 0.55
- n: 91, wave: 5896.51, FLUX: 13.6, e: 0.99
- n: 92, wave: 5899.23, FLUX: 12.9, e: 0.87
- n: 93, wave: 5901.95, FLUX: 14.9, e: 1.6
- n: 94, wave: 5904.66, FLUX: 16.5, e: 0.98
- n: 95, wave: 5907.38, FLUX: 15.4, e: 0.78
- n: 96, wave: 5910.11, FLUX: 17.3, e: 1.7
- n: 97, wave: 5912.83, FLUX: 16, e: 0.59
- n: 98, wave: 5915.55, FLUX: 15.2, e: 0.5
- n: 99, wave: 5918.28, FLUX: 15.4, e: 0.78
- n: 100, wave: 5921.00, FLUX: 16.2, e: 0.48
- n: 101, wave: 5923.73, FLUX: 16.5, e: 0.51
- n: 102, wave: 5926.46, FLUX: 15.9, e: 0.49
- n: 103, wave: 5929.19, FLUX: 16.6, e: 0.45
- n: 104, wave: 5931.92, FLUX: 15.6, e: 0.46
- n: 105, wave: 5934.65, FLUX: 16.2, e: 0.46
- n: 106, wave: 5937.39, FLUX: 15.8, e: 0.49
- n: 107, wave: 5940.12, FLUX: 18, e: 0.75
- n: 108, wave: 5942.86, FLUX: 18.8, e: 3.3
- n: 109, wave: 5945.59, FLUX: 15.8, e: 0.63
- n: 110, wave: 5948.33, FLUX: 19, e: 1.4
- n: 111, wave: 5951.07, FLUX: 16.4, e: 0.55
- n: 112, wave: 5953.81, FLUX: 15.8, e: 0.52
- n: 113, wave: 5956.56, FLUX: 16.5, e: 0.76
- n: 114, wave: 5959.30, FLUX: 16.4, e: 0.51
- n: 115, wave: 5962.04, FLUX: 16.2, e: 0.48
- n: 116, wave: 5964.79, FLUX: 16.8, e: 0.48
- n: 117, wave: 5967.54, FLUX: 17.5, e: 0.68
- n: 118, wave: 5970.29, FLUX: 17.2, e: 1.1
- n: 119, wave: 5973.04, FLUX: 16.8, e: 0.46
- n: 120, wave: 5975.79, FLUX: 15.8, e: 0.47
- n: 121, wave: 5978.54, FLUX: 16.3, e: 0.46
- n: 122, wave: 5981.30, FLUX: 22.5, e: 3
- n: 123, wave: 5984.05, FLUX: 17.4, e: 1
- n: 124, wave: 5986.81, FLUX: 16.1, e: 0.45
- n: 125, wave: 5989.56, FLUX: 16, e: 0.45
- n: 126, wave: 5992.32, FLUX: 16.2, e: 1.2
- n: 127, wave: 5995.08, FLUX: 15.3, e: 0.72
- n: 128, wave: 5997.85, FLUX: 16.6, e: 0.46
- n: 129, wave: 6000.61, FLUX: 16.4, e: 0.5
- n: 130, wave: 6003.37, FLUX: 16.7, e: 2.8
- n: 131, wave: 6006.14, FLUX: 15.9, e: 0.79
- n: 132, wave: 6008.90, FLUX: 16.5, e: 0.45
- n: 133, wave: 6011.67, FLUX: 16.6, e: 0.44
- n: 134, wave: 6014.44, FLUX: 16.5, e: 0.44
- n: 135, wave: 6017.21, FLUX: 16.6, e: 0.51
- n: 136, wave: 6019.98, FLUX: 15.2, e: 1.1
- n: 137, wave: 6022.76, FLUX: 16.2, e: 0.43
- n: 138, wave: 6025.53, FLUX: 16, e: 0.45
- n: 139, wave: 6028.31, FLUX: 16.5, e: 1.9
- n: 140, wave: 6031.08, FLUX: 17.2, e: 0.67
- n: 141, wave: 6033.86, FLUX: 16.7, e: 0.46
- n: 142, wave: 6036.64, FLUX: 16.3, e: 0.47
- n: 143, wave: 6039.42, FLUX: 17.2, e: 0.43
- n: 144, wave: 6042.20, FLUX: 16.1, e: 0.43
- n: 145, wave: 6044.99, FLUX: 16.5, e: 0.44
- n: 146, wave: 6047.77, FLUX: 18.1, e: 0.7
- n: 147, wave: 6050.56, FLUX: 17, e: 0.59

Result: 0.09 mag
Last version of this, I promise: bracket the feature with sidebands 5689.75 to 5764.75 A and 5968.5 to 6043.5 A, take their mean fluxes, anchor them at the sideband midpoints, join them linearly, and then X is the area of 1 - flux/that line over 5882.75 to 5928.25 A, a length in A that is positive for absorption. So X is 4.4 A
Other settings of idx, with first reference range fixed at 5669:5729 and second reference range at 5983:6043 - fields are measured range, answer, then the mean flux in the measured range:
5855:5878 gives 0.01 mag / 16.1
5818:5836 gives -0.06 mag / 17.1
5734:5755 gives -0.05 mag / 16.9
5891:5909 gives 0.14 mag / 14.3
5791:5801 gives -0.04 mag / 16.8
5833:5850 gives -0.06 mag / 17.1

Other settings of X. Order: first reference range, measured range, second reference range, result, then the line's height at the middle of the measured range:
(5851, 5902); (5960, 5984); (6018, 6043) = -2.25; 15.9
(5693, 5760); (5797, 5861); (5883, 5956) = -2.84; 15.9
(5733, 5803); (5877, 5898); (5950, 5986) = 3.73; 16.9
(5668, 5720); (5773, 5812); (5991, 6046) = -1.01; 16.1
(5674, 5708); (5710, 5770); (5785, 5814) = -1.80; 16.1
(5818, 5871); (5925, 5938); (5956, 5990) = 0.70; 16.9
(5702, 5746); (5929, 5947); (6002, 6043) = -0.29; 16.4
